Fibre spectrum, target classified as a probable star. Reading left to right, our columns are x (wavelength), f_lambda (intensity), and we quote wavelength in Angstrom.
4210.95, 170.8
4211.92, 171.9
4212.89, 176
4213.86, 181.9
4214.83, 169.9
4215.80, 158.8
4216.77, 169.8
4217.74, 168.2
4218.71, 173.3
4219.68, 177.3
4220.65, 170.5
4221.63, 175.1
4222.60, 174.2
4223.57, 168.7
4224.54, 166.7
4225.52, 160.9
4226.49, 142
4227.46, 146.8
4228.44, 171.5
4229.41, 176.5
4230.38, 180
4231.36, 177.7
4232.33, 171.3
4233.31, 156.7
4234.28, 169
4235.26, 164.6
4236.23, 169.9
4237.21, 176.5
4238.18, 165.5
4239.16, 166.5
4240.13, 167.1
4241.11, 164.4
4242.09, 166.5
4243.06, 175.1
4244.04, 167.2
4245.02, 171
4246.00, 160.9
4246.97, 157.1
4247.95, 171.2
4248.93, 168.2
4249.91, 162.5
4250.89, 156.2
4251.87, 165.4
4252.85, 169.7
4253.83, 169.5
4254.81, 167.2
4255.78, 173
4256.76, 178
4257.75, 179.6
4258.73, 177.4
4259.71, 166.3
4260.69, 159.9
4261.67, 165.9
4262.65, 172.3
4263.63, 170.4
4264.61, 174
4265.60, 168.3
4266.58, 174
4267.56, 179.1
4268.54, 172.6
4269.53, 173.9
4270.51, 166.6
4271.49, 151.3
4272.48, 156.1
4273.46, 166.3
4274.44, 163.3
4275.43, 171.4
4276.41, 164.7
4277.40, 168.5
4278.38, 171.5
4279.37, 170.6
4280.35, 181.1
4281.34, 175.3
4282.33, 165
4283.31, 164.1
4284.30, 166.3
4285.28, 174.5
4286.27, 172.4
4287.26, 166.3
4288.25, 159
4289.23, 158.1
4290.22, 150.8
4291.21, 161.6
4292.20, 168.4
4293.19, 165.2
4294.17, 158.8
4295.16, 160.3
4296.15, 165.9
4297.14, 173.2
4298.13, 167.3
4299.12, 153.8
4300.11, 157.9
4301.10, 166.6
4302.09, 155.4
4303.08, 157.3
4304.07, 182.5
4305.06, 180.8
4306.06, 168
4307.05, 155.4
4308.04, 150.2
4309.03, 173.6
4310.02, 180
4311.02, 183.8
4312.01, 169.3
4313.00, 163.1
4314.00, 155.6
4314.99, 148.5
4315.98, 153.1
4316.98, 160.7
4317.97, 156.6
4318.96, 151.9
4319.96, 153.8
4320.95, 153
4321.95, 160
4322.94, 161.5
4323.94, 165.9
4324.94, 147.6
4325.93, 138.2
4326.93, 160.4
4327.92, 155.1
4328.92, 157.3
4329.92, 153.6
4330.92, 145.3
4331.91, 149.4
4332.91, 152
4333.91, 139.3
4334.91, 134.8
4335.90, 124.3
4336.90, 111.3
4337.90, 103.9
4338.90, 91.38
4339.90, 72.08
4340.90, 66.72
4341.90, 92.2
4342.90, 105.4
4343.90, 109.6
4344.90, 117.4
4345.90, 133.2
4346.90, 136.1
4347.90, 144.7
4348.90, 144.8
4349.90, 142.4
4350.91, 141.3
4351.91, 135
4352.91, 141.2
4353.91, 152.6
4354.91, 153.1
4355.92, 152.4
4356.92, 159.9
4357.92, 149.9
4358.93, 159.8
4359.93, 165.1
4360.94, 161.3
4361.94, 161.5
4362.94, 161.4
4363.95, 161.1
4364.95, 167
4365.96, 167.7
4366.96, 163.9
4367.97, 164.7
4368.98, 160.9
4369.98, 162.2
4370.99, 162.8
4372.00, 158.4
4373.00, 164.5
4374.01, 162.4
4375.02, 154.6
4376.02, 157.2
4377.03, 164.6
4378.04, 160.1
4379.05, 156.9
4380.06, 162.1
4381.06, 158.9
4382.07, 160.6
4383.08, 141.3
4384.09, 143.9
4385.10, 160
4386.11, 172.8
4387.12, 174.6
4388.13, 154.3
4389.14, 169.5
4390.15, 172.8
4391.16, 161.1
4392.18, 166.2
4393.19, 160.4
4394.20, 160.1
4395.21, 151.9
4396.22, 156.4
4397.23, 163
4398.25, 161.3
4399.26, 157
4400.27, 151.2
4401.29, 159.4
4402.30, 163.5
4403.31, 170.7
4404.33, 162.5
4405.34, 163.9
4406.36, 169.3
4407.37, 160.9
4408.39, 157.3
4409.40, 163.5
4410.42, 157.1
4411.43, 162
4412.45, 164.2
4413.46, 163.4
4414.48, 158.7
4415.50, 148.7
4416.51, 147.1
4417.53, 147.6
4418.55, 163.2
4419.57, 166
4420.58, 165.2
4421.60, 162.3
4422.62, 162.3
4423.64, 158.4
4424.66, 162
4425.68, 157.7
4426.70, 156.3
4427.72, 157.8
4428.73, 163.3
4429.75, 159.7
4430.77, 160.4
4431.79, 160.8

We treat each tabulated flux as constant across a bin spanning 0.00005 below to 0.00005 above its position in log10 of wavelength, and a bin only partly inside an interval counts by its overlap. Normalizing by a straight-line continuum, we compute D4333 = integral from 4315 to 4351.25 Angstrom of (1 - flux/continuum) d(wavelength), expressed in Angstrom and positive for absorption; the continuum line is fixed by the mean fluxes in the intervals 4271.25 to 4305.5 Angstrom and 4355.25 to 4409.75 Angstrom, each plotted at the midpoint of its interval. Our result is 6.1 Angstrom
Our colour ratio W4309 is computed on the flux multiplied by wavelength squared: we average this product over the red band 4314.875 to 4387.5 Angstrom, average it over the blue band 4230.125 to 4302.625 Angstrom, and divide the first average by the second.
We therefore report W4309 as 0.92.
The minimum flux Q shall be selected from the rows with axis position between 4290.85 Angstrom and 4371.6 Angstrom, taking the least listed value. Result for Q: 66.72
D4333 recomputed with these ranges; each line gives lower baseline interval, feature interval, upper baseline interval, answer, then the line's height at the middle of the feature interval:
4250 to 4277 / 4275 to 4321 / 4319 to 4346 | -4.5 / 150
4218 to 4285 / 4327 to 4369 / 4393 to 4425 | 6.1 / 163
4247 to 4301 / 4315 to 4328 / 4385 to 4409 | 0.8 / 165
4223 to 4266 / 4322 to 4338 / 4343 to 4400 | 1.4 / 159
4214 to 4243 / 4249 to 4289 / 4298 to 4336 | -1.3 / 163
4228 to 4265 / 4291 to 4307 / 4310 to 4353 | -1.5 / 151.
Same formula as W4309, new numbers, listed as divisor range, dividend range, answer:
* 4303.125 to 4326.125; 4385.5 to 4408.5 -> 1.05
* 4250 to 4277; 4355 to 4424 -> 1.01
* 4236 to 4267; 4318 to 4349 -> 0.82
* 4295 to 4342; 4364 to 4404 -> 1.11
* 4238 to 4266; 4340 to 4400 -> 0.95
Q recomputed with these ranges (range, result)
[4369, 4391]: 141.3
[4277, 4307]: 150.8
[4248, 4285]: 151.3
